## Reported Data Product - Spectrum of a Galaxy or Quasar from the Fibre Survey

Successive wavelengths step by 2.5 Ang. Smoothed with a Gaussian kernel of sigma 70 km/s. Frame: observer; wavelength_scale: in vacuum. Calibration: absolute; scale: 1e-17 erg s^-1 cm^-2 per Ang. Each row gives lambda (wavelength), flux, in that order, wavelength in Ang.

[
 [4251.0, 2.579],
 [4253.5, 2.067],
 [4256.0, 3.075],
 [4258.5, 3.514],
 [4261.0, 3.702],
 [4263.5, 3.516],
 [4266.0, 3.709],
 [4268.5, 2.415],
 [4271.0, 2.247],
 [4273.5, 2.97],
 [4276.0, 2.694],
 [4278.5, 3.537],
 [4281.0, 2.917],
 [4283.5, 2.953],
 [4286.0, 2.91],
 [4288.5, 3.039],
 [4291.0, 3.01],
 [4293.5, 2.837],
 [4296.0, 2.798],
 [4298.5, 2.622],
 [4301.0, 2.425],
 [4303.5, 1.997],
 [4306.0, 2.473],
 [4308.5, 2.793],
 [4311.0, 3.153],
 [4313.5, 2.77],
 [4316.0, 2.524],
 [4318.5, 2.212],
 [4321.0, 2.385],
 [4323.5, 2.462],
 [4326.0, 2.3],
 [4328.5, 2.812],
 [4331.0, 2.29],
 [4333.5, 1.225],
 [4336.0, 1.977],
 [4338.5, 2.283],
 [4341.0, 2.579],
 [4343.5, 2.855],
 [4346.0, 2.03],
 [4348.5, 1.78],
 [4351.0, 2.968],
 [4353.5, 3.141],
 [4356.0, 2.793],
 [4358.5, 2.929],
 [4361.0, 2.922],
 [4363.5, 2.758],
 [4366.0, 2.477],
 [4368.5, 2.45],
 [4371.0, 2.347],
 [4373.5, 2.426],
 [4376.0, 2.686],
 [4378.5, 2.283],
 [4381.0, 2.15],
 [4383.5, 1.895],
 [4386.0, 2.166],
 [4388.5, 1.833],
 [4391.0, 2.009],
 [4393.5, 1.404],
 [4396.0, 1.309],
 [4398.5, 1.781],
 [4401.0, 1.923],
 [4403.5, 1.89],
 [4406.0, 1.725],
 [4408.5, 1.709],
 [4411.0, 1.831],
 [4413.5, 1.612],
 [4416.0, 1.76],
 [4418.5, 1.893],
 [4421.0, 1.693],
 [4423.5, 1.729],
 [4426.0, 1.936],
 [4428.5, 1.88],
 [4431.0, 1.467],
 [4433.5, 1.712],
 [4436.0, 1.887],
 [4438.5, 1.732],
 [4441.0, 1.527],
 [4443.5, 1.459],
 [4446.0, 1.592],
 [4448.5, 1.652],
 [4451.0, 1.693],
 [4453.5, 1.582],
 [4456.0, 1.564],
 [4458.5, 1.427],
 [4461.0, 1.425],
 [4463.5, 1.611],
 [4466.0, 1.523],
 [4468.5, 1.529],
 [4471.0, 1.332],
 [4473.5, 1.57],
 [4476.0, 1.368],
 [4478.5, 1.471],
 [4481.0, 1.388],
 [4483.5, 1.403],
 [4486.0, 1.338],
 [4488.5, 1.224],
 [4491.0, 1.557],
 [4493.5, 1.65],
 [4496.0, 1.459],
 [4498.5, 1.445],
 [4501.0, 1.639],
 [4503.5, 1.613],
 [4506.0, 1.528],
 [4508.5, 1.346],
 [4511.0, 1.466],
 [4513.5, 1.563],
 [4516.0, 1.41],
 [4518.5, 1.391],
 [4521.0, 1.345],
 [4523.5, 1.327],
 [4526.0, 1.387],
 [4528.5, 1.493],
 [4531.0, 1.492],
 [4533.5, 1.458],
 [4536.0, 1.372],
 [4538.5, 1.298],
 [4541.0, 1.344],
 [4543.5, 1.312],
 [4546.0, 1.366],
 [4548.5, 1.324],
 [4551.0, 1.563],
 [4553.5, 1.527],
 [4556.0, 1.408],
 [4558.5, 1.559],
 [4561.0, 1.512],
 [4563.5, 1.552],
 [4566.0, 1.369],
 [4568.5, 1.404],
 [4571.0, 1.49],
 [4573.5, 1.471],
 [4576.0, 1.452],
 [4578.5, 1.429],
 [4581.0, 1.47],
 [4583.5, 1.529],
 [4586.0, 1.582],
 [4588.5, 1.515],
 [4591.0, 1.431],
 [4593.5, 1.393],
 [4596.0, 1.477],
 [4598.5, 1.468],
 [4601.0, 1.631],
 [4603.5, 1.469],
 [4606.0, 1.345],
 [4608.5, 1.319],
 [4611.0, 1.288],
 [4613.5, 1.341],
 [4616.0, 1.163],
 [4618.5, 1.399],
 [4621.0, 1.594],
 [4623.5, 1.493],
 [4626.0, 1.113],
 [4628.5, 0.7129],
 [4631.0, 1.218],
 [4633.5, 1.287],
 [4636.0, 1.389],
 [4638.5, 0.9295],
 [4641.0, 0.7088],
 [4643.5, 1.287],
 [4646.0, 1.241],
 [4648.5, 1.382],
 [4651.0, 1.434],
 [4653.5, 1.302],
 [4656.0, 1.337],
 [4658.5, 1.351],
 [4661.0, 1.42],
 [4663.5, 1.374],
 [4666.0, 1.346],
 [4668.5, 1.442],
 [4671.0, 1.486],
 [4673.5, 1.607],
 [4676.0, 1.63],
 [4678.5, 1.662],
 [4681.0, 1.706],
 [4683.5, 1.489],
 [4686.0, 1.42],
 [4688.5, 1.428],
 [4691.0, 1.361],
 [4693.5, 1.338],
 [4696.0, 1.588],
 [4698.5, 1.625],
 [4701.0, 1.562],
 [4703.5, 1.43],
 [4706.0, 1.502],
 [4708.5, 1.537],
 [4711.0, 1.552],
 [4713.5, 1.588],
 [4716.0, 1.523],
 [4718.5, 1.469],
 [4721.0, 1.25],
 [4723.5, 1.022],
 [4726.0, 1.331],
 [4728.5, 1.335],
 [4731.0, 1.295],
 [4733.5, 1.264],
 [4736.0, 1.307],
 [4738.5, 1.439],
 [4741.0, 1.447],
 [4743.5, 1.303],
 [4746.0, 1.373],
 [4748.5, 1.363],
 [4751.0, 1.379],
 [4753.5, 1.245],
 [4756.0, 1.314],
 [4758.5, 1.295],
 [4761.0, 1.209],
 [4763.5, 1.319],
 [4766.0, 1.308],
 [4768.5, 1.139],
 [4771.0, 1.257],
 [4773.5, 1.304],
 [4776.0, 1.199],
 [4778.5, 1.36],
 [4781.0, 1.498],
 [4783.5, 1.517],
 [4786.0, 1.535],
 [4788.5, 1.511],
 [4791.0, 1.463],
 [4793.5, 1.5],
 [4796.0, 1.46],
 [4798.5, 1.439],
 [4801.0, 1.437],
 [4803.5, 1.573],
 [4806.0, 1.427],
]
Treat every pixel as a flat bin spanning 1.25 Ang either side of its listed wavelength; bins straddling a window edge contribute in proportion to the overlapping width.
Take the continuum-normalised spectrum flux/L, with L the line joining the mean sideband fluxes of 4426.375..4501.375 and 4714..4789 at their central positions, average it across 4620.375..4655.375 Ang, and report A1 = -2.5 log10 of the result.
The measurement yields 0.17 mag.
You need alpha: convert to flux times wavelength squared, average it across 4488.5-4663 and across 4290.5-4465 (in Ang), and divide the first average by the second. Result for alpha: 0.72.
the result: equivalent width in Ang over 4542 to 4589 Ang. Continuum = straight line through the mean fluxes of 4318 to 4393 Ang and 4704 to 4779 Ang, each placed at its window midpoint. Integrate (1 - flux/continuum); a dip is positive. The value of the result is 9.0 Ang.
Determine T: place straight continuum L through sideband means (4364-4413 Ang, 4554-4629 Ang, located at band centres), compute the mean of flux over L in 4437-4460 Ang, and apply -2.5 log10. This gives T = 0.17 mag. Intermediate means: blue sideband 2.02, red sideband 1.42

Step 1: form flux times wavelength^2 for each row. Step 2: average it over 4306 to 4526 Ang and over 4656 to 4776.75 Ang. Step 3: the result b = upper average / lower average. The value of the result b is 0.84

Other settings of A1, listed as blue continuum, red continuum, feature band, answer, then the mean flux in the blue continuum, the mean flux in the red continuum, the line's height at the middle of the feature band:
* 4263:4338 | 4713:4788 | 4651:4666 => 0.18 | 2.65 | 1.34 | 1.61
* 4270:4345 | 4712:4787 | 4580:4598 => 0.21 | 2.6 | 1.34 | 1.8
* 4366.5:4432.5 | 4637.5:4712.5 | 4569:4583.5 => 0.09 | 1.92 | 1.42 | 1.6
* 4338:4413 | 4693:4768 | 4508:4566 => 0.28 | 2.24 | 1.38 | 1.85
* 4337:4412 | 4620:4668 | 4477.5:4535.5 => 0.21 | 2.24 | 1.26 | 1.76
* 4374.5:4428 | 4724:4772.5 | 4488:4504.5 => 0.13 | 1.87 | 1.31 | 1.72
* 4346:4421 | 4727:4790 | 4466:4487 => 0.34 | 2.16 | 1.34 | 1.95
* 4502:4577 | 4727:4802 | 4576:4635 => 0.03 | 1.44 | 1.36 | 1.42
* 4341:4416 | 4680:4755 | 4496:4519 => 0.27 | 2.21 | 1.41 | 1.91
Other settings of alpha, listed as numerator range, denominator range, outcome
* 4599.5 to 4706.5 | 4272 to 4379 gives 0.61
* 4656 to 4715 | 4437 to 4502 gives 1.09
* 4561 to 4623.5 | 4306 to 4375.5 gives 0.64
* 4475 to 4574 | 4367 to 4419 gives 0.78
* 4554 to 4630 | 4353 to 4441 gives 0.76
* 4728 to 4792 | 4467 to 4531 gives 1.04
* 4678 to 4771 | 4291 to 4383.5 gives 0.66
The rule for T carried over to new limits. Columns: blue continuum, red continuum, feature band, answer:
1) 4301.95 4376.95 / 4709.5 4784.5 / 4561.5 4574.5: 0.25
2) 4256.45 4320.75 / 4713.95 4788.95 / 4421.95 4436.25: 0.34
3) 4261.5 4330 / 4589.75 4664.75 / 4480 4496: 0.32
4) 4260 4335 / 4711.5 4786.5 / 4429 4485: 0.40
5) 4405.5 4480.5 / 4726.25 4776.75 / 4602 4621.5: 0.07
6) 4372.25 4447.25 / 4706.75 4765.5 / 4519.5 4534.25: 0.17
